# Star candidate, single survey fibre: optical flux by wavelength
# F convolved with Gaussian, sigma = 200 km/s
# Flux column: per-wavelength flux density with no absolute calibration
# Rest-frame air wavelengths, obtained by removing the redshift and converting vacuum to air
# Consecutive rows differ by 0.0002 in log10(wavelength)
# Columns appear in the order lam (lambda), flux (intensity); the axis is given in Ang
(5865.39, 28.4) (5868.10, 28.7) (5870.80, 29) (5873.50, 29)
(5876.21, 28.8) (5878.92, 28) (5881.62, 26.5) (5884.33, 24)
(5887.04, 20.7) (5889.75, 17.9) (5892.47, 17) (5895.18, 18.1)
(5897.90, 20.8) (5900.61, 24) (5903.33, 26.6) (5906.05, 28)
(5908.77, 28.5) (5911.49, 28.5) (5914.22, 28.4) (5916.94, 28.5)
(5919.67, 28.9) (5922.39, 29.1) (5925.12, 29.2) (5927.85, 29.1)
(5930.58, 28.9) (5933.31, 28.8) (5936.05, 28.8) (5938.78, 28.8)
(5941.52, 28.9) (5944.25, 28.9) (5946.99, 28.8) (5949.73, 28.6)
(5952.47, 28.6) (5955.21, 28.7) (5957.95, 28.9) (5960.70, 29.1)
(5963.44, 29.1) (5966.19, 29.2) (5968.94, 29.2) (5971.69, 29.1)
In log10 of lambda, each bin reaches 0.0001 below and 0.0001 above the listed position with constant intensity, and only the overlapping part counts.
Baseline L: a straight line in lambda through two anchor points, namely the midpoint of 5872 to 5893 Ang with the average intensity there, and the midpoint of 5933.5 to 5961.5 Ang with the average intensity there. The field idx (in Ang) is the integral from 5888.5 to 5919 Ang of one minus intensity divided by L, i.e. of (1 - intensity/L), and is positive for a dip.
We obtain 1.79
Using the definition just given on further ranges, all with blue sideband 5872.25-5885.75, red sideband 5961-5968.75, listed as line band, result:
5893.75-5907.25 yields 2.1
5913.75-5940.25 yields -0.5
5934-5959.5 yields 0.0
